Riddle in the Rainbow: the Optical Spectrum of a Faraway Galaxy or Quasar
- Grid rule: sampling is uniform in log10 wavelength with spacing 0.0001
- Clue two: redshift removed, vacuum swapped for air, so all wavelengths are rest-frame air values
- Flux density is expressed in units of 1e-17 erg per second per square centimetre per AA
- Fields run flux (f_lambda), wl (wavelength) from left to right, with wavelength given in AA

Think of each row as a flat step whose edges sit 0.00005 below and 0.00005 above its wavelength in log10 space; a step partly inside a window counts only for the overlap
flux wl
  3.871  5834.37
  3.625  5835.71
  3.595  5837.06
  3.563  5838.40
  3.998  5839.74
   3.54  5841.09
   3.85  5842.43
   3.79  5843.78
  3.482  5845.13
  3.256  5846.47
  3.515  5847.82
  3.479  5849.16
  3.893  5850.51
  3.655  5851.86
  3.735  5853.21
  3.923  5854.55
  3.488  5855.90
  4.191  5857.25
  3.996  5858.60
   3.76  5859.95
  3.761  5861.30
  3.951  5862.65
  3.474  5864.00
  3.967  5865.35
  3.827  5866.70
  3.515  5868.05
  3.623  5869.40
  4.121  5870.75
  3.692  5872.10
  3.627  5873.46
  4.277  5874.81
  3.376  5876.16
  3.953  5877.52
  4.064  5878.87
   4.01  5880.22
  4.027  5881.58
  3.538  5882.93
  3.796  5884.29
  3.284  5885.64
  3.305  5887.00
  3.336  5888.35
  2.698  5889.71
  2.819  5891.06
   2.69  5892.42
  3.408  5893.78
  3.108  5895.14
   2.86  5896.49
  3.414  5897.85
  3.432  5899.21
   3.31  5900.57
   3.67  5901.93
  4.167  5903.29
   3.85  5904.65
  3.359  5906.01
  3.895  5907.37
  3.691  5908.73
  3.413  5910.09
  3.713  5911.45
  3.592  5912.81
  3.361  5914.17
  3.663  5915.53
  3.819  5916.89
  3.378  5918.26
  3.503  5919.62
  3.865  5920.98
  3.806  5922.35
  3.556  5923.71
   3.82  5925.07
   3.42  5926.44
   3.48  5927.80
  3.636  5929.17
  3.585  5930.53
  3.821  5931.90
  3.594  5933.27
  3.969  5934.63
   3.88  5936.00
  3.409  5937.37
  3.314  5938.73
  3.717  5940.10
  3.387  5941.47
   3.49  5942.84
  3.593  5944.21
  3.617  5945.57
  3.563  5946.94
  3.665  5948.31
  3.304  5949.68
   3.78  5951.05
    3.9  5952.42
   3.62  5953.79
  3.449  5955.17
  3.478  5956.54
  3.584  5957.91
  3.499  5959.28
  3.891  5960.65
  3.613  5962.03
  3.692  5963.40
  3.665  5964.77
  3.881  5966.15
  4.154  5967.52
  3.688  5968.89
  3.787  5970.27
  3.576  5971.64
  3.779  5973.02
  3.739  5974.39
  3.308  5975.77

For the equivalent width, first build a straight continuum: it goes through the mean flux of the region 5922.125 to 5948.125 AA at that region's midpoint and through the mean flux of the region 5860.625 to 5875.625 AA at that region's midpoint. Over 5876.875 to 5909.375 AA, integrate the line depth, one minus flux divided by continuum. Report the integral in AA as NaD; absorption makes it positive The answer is 2.1 AA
